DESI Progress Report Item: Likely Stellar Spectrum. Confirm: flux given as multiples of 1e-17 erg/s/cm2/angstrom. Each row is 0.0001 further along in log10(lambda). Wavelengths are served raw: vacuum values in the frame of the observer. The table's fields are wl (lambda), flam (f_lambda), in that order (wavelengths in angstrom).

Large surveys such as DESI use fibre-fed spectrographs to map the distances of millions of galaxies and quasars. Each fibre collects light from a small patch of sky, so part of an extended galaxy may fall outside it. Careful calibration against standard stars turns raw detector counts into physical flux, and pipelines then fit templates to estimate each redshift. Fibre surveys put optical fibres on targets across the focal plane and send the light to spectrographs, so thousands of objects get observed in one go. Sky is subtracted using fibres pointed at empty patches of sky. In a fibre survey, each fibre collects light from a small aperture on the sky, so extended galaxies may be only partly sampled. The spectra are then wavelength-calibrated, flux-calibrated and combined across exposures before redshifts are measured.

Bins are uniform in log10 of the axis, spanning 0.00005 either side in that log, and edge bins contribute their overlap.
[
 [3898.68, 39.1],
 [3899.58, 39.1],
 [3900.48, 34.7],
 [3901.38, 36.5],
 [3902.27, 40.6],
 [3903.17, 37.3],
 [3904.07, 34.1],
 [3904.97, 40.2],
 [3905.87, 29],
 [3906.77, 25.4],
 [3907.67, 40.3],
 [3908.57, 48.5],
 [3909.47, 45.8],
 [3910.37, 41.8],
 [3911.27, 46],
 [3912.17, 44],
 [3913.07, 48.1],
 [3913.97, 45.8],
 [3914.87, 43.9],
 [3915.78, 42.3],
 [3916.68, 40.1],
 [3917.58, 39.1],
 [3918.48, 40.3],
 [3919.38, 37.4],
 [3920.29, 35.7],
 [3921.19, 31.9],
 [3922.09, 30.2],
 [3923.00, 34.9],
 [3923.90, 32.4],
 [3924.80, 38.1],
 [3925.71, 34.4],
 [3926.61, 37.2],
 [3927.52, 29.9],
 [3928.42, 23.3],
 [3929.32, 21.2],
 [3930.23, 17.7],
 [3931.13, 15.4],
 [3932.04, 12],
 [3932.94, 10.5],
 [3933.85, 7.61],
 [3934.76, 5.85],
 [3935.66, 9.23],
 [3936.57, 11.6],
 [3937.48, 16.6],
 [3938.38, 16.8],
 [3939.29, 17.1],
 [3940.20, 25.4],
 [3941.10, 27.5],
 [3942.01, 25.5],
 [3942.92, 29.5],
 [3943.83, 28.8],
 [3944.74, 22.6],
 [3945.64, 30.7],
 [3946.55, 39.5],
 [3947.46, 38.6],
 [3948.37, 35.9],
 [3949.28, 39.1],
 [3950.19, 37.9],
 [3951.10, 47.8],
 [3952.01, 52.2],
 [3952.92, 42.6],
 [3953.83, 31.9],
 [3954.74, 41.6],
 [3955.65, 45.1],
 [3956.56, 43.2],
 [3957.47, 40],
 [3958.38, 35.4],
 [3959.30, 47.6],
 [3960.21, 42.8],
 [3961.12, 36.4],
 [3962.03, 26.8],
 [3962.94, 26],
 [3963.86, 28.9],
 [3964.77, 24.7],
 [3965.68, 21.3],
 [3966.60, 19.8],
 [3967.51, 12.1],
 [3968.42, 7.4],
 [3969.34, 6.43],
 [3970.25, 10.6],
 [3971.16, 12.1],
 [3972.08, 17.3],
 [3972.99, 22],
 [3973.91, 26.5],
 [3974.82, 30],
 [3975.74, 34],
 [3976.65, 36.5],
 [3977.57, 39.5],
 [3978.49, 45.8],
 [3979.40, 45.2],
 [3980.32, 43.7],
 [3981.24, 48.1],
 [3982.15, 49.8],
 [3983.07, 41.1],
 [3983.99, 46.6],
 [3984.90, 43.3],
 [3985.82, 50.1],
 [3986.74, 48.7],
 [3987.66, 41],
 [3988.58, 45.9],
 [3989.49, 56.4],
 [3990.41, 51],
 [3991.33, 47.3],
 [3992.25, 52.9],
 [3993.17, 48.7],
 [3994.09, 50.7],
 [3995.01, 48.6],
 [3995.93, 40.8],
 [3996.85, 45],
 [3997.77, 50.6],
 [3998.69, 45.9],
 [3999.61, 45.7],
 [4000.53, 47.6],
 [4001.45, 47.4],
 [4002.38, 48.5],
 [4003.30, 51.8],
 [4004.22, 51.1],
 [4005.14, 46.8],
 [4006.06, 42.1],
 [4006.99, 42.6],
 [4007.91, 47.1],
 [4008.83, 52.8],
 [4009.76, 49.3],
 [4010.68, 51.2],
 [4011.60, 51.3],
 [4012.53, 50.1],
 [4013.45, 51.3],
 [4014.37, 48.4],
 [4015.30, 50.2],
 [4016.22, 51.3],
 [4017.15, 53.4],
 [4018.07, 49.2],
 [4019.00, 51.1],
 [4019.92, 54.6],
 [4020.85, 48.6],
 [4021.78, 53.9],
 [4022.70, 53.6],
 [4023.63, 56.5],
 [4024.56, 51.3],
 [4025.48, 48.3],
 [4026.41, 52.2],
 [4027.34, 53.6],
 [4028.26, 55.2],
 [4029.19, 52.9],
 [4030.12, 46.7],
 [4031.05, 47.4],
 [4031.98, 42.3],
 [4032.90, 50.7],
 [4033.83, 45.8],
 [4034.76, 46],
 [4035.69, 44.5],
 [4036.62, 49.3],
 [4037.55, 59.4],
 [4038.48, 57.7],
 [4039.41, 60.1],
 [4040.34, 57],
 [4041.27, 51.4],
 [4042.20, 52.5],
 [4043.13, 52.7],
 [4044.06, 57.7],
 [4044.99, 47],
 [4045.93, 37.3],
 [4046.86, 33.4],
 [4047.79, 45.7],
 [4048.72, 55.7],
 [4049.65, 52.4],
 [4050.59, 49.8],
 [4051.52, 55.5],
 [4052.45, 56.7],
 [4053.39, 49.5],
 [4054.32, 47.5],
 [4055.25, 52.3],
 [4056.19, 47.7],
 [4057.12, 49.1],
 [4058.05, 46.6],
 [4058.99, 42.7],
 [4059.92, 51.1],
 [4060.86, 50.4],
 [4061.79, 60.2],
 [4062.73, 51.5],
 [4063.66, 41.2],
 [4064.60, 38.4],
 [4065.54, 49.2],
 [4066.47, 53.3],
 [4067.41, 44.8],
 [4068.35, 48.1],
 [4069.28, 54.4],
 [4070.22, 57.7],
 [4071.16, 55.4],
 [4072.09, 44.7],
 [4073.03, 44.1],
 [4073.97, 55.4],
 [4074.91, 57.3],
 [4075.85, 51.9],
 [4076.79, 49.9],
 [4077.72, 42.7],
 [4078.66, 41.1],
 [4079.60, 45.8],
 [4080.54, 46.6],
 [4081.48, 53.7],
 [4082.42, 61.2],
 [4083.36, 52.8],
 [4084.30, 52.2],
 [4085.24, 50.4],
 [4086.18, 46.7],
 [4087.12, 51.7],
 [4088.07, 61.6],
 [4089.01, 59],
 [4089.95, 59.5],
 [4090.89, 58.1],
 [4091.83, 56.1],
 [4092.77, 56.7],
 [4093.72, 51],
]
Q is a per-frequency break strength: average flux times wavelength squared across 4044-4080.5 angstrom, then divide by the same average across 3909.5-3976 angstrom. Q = 1.75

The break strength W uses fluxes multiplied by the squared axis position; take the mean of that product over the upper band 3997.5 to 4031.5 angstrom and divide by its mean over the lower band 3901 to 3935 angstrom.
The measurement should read 1.57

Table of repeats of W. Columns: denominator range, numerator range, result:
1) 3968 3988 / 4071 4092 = 1.61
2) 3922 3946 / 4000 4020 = 2.28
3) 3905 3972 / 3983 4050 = 1.69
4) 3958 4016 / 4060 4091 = 1.33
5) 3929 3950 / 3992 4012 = 2.24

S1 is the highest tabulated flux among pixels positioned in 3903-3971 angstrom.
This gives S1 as 52.2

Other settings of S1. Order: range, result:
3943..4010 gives 56.4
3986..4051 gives 60.1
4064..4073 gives 57.7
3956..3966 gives 47.6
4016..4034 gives 56.5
